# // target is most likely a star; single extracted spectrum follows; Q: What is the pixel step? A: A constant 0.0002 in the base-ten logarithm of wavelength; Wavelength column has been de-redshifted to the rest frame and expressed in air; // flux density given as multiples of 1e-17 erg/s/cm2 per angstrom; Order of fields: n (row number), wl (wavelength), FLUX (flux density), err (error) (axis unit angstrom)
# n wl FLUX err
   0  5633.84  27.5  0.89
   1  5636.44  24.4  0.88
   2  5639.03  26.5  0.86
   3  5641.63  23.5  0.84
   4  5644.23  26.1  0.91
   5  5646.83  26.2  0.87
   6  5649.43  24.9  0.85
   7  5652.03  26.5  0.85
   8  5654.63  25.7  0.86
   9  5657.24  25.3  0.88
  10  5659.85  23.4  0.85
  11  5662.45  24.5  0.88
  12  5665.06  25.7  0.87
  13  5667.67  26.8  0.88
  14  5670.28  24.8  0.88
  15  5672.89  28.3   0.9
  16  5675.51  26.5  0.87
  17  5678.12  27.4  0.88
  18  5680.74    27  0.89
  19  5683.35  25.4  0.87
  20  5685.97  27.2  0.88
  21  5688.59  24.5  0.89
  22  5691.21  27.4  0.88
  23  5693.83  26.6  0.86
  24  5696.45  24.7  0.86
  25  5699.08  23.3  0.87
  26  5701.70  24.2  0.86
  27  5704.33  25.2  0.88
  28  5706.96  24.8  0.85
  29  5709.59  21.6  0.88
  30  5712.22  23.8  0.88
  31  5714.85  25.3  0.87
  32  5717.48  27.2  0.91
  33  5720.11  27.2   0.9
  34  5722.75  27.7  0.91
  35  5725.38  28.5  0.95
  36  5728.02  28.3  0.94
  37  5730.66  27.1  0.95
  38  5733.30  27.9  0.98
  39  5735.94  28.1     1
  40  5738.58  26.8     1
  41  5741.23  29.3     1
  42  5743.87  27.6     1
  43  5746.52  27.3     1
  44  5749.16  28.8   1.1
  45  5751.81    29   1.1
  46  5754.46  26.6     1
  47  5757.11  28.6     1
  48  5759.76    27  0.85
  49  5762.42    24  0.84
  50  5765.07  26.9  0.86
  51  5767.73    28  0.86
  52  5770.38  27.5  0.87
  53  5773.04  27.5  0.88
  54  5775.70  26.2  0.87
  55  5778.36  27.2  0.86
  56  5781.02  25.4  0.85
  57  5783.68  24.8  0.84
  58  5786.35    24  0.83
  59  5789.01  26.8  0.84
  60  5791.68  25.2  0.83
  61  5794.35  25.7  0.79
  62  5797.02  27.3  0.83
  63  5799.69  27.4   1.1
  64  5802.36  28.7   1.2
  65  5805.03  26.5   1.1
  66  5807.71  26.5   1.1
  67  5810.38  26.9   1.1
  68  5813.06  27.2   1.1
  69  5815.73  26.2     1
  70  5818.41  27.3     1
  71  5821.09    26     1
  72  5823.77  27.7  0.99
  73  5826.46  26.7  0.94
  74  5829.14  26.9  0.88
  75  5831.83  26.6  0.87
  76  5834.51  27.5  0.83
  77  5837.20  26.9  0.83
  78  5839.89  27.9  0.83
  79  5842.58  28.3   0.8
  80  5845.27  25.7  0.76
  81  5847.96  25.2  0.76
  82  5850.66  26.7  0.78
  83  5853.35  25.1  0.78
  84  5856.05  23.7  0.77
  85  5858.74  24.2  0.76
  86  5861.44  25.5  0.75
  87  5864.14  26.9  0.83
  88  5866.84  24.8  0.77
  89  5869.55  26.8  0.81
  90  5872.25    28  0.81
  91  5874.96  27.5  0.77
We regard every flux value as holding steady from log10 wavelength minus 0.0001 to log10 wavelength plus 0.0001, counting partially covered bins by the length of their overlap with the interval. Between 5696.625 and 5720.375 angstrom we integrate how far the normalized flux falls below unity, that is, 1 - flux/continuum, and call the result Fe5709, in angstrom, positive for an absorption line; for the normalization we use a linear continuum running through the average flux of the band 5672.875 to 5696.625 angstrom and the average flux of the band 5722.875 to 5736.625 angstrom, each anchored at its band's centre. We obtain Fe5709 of 2.3 angstrom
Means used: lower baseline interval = 26.5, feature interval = 24.6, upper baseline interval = 28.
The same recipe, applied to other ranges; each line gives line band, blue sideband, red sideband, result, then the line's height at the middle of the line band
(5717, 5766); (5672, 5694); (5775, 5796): -2.8 angstrom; 26.1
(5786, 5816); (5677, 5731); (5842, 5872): -1.0 angstrom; 25.8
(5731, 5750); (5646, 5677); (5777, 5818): -1.3 angstrom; 26.1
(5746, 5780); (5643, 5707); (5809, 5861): -1.5 angstrom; 26.1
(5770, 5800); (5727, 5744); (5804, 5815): 1.1 angstrom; 27.1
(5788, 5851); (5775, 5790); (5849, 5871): -3.1 angstrom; 25.6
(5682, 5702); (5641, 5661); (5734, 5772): 0.5 angstrom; 26.2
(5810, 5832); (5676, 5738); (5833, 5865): -0.6 angstrom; 26.1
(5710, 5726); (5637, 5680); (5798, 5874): -0.1 angstrom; 26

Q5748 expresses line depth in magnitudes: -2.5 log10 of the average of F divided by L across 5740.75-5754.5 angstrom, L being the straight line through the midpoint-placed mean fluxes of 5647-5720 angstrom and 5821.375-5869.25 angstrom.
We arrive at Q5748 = -0.10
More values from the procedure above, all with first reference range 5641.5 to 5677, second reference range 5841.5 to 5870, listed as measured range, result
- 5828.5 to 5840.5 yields -0.060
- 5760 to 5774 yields -0.046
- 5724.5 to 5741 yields -0.089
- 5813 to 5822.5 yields -0.040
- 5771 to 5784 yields -0.031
